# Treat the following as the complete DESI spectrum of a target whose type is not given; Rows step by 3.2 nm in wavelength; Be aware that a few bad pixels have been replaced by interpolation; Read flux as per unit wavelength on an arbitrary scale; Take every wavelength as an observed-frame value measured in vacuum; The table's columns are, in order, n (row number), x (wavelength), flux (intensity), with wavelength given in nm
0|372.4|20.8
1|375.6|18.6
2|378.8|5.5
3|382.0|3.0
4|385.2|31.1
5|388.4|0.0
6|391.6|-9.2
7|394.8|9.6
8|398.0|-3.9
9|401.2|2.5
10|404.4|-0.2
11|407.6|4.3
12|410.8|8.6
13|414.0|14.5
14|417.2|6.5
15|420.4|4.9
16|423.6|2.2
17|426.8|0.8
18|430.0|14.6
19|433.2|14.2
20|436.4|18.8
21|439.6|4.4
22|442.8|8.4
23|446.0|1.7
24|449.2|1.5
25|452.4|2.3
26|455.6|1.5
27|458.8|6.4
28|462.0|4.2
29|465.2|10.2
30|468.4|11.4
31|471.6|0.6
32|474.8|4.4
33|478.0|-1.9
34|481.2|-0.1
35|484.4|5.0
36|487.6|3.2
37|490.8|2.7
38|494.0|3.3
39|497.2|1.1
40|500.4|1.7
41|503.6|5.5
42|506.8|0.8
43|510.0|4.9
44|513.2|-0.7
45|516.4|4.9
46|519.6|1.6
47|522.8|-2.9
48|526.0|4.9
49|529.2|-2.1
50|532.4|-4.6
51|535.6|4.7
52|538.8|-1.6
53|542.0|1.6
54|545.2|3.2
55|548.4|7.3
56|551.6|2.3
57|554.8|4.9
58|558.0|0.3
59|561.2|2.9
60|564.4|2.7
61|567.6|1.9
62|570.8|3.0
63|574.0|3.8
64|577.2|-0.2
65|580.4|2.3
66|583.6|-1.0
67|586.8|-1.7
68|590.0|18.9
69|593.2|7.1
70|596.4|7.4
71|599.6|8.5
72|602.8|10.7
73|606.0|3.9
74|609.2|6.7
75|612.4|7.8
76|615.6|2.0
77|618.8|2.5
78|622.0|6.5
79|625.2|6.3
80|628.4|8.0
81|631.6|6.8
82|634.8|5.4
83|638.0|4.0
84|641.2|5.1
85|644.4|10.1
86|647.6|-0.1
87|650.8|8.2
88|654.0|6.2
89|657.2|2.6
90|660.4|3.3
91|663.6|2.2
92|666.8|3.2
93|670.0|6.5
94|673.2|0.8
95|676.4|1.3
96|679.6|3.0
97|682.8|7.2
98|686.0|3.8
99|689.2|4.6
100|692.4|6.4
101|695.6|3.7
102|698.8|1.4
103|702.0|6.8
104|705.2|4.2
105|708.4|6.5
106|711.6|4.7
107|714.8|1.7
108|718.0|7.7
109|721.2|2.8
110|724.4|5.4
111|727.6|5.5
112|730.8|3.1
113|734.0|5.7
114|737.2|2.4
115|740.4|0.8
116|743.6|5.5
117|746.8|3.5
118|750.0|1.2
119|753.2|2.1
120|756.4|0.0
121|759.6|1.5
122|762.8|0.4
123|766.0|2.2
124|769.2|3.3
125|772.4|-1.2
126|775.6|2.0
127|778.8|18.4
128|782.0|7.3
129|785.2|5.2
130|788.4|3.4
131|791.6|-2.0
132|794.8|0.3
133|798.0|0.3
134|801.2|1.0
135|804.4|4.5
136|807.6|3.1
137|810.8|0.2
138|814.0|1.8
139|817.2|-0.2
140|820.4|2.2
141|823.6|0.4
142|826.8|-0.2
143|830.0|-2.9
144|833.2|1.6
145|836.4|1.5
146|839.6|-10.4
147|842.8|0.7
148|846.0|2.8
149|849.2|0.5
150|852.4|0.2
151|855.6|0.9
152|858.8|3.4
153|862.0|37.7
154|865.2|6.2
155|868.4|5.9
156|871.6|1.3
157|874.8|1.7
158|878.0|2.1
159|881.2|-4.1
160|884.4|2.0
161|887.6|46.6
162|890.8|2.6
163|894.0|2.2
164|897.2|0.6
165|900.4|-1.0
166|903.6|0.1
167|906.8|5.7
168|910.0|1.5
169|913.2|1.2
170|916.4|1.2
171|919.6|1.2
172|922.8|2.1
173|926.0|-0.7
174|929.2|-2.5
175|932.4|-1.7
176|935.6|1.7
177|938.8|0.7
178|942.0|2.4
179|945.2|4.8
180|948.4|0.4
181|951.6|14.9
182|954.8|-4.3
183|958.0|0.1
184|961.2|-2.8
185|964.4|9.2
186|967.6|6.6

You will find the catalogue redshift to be 0.722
